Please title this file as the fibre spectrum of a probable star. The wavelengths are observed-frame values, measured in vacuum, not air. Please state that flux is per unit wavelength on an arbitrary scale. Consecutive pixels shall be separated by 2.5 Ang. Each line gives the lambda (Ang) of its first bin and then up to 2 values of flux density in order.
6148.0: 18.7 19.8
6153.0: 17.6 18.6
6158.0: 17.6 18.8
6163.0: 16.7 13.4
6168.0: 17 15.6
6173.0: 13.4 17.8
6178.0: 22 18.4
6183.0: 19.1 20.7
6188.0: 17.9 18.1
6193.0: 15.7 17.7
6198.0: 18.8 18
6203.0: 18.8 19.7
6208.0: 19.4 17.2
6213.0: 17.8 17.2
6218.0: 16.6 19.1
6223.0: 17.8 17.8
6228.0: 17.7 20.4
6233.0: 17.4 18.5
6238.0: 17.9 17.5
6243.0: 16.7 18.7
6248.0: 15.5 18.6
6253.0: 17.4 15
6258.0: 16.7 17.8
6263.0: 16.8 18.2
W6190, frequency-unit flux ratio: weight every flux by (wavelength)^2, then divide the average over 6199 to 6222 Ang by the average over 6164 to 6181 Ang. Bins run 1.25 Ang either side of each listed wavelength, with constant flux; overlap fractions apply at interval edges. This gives 1.1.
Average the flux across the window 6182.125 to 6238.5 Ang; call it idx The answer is 18.2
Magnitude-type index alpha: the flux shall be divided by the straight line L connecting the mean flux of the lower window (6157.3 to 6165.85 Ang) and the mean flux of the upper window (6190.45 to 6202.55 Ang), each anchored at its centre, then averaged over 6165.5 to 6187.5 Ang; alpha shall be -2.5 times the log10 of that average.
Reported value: -0.03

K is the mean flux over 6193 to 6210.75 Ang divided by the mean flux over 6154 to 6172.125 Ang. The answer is 1.1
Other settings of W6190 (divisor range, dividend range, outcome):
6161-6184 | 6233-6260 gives 1.04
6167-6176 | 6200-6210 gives 1.21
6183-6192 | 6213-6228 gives 0.95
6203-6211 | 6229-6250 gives 0.95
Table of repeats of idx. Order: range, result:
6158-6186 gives 17.5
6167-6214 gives 18.1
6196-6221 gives 18.2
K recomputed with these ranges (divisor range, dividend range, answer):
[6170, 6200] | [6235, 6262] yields 0.96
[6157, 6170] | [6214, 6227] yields 1.07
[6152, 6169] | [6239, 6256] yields 1.00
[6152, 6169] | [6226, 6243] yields 1.06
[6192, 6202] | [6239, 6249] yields 0.97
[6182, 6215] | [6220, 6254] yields 0.98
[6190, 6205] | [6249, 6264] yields 0.95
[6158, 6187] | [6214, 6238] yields 1.03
